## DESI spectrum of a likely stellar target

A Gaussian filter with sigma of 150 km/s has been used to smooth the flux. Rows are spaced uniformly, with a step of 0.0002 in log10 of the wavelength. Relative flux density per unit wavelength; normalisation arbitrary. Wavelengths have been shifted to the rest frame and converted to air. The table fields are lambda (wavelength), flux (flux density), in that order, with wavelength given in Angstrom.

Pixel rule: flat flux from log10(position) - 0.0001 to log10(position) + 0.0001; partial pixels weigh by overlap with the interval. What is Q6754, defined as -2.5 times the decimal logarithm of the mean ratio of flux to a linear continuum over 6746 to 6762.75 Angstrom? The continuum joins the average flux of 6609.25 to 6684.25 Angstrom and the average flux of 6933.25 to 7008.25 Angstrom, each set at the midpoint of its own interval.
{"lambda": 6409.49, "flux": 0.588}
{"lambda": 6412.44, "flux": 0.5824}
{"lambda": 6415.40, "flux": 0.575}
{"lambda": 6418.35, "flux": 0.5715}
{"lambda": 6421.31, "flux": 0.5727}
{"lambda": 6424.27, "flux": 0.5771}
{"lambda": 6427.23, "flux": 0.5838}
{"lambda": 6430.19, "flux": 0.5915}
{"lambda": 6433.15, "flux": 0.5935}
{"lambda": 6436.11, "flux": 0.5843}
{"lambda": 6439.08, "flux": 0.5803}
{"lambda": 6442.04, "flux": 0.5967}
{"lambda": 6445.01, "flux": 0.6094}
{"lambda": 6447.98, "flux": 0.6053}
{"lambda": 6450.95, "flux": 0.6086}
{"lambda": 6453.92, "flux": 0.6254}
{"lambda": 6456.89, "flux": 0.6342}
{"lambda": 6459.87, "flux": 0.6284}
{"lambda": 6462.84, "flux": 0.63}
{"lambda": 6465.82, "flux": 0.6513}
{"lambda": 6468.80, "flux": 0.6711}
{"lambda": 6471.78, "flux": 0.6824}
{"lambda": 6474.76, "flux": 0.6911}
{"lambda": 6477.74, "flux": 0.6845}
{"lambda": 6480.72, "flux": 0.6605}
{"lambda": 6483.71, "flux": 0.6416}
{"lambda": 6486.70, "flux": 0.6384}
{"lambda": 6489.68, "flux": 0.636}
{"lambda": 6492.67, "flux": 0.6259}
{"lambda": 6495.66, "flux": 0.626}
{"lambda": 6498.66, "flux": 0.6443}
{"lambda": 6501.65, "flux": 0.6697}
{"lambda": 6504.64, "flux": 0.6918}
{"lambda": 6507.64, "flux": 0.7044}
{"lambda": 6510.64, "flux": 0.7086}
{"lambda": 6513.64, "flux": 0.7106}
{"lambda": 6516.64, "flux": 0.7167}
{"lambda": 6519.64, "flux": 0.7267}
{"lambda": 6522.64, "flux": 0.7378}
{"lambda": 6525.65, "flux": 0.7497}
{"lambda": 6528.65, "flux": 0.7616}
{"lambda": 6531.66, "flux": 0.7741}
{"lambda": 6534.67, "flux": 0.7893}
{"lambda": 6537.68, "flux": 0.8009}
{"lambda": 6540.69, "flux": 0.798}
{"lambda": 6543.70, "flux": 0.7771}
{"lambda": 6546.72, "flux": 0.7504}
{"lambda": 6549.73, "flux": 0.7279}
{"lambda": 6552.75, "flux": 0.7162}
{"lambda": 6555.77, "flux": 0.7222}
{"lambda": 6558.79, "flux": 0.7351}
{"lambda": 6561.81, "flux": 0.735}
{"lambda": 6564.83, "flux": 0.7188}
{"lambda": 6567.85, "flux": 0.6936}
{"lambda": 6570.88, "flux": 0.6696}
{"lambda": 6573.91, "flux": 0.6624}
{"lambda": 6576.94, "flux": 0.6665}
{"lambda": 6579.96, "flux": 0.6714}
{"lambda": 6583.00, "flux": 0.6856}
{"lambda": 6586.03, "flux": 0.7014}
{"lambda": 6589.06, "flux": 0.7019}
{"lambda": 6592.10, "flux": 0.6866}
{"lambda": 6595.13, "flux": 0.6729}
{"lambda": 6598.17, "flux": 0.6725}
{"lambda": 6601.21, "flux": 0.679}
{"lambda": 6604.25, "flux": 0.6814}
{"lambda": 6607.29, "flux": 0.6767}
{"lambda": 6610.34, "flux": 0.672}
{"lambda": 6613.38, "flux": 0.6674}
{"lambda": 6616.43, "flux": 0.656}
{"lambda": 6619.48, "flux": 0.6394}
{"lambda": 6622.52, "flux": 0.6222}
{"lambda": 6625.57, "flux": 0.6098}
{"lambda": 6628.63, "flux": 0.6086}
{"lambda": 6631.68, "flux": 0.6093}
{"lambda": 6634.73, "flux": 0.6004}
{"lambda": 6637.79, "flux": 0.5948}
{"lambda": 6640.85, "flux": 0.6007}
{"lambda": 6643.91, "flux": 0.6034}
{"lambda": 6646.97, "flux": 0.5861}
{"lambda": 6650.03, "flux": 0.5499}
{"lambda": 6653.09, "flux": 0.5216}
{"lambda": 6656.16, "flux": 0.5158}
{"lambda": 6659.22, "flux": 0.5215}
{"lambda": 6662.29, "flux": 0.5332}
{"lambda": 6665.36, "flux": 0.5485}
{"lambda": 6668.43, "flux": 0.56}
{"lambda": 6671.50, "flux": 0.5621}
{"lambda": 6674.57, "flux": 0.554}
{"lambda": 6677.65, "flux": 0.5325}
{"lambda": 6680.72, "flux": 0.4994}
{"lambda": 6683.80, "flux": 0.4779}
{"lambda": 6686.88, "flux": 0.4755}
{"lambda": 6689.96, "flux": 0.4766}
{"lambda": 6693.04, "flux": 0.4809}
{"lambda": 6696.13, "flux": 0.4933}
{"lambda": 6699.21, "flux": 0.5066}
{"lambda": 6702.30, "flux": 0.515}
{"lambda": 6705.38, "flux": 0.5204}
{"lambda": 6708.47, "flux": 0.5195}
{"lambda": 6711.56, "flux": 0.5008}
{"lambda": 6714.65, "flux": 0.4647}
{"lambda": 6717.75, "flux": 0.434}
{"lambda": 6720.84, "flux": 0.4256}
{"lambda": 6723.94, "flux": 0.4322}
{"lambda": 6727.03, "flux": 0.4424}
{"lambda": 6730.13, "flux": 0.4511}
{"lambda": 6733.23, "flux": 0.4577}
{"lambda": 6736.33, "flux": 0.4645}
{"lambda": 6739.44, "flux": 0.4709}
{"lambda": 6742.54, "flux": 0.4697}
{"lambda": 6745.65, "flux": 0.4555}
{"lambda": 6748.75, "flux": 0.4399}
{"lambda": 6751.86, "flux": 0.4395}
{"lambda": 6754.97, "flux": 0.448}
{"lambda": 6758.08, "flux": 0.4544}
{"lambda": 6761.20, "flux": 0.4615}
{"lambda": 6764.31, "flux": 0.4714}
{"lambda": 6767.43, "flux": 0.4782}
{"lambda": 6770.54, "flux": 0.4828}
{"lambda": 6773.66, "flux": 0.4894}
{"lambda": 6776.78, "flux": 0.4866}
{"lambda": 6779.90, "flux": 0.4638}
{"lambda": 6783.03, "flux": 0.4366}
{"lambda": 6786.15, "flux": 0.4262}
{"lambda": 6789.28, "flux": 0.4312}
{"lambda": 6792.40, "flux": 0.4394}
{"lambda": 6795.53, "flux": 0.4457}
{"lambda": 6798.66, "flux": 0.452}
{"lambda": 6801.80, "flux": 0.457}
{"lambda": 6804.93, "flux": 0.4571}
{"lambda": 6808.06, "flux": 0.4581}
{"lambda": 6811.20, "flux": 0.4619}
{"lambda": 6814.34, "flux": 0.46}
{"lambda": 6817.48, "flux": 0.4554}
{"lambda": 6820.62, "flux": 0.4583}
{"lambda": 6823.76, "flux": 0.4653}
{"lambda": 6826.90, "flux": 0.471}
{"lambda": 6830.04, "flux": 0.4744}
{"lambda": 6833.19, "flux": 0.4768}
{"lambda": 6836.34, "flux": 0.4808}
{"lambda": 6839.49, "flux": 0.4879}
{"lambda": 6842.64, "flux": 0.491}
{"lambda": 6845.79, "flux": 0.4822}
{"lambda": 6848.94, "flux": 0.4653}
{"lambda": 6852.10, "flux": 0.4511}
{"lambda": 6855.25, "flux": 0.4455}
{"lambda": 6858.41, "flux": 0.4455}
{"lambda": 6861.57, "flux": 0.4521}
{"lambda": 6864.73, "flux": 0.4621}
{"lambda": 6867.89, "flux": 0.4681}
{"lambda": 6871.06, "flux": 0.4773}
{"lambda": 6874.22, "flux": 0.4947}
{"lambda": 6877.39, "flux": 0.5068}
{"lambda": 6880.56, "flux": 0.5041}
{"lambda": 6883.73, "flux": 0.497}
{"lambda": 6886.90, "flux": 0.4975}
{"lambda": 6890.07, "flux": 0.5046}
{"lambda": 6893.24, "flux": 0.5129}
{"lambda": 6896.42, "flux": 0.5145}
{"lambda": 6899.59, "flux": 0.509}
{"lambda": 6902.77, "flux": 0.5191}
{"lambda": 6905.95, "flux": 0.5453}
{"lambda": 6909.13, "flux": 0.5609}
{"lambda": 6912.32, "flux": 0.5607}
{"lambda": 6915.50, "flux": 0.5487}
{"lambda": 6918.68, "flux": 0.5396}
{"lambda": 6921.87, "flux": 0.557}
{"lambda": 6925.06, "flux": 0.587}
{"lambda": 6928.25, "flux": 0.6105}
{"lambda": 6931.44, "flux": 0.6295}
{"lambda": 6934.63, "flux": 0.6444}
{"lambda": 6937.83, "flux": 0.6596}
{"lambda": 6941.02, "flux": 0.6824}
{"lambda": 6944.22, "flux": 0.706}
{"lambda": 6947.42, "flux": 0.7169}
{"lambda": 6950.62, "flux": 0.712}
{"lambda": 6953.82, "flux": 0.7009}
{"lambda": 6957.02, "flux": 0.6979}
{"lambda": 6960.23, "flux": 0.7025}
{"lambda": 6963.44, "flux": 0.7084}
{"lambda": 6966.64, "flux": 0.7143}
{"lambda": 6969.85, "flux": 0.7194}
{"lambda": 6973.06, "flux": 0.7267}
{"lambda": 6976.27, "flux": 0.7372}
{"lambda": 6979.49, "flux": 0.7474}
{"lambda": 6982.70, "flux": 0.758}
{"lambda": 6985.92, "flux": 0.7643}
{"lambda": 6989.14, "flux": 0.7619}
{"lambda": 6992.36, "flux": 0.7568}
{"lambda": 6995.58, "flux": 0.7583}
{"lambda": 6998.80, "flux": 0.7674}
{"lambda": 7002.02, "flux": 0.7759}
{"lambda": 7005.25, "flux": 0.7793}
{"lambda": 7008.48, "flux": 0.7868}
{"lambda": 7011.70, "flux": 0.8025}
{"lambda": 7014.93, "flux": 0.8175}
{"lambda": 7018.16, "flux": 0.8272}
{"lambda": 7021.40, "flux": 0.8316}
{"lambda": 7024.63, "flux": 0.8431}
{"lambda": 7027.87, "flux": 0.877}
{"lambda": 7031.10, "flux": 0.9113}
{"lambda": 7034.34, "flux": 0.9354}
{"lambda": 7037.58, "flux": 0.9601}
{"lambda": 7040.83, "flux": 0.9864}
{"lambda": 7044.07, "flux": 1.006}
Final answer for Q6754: 0.36 mag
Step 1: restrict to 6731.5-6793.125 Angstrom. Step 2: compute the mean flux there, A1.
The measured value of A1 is 0.459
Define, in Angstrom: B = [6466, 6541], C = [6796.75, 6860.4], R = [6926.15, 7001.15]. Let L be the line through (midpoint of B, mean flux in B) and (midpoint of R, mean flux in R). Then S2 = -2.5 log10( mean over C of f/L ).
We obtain 0.46 mag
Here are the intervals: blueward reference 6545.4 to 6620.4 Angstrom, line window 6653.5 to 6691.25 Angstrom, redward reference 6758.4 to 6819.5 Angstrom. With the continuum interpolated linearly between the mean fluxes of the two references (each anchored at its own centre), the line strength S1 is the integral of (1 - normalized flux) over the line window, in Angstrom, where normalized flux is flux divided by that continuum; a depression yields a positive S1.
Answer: 4.37 Angstrom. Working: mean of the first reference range 0.691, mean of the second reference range 0.458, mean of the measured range 0.522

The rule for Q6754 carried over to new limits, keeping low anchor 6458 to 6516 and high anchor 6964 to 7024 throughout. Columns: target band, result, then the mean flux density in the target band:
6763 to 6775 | 0.44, 0.481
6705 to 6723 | 0.44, 0.473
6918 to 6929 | 0.30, 0.573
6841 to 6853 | 0.48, 0.474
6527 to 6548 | -0.16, 0.779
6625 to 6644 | 0.15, 0.603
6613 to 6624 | 0.08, 0.644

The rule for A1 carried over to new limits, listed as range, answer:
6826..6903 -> 0.483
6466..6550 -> 0.706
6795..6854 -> 0.466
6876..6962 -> 0.591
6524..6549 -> 0.773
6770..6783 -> 0.475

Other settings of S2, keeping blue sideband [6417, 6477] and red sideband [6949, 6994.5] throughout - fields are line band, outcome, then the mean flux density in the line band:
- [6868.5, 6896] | 0.383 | 0.499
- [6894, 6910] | 0.329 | 0.528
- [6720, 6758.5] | 0.445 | 0.45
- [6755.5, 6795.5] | 0.437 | 0.459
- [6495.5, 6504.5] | -0.050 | 0.657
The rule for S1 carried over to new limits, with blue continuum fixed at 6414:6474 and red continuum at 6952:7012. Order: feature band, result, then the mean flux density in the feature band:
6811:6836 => 8.5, 0.466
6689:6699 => 2.8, 0.487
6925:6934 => 1.4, 0.617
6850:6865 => 5.5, 0.451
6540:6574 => -4.7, 0.726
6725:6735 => 3.4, 0.45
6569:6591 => -1.2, 0.68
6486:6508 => -1.0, 0.653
